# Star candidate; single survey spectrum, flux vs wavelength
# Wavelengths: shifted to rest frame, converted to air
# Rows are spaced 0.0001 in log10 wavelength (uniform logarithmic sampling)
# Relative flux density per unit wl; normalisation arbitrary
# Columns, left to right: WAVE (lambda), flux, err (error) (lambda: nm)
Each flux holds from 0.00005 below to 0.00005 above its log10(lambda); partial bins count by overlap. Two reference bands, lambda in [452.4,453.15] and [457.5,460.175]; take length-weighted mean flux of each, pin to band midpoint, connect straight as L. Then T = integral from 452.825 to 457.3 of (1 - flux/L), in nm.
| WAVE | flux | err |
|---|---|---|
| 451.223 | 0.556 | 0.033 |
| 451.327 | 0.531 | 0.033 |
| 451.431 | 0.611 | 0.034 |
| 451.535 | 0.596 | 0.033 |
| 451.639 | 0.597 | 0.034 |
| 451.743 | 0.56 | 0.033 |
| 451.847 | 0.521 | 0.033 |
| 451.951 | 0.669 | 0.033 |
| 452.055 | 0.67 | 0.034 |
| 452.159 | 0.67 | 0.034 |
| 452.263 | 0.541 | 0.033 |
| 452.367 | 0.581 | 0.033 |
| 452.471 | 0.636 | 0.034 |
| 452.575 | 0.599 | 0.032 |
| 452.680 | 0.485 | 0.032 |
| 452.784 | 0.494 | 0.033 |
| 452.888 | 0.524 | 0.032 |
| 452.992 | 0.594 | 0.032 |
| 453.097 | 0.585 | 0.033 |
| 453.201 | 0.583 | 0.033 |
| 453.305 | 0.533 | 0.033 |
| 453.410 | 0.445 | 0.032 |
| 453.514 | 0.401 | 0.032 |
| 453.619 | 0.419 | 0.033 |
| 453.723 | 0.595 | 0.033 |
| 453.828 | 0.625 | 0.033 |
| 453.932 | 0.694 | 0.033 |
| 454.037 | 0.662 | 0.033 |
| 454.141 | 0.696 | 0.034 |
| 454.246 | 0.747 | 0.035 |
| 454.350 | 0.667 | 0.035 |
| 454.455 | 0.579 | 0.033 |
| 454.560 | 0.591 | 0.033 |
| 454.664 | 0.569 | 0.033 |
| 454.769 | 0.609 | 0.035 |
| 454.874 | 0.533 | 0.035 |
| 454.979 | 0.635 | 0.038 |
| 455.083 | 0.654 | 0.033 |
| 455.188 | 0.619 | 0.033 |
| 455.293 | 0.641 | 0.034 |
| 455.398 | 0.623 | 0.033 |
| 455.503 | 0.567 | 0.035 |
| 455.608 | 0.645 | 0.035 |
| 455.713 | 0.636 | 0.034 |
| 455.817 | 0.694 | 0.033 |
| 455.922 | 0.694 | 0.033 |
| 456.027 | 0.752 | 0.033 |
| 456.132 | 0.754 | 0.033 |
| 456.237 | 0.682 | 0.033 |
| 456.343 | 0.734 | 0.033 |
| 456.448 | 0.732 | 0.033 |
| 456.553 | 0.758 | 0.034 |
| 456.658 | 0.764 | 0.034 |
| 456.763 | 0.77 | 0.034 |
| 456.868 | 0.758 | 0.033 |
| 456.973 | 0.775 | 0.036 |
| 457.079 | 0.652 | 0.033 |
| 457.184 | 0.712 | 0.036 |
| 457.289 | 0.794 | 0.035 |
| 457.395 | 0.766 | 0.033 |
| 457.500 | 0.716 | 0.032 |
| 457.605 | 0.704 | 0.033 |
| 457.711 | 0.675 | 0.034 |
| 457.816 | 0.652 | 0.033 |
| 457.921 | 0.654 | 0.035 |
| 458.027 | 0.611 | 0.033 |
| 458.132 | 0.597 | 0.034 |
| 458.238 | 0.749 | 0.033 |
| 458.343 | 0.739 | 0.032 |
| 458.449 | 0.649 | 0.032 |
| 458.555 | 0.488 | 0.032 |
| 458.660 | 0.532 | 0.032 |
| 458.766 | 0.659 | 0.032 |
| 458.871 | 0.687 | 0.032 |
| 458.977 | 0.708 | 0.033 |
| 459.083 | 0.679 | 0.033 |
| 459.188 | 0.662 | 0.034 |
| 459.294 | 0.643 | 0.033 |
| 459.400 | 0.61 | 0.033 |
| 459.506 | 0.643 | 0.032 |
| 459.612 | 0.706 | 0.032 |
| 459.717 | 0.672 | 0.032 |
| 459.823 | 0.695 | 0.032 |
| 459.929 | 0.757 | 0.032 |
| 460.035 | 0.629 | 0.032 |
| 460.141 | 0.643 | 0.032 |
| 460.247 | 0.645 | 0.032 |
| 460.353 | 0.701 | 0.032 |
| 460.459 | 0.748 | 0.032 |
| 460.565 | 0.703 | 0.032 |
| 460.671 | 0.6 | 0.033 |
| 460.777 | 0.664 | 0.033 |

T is -0.33 nm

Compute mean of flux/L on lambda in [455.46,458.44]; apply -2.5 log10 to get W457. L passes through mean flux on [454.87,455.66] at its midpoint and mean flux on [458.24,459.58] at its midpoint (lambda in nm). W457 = -0.12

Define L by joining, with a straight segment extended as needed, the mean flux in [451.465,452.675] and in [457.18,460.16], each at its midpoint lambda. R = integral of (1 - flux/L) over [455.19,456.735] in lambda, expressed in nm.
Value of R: -0.118 nm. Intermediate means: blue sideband 0.599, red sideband 0.67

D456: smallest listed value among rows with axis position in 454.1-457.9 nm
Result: 0.533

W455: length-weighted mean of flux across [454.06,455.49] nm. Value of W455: 0.627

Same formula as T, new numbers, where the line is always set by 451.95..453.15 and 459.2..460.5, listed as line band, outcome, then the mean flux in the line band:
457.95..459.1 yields 0.022 nm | 0.644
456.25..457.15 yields -0.149 nm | 0.739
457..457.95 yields -0.091 nm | 0.706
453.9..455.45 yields -0.061 nm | 0.634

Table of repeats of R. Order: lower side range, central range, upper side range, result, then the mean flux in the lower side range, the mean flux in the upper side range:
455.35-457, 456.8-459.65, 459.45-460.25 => 0.06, 0.708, 0.675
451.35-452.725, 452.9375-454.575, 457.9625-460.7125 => 0.06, 0.594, 0.66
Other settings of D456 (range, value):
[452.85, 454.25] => 0.401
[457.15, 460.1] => 0.488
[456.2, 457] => 0.682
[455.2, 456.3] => 0.567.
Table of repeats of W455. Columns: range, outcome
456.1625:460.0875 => 0.687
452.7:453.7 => 0.511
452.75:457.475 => 0.645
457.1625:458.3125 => 0.694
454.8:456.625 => 0.668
